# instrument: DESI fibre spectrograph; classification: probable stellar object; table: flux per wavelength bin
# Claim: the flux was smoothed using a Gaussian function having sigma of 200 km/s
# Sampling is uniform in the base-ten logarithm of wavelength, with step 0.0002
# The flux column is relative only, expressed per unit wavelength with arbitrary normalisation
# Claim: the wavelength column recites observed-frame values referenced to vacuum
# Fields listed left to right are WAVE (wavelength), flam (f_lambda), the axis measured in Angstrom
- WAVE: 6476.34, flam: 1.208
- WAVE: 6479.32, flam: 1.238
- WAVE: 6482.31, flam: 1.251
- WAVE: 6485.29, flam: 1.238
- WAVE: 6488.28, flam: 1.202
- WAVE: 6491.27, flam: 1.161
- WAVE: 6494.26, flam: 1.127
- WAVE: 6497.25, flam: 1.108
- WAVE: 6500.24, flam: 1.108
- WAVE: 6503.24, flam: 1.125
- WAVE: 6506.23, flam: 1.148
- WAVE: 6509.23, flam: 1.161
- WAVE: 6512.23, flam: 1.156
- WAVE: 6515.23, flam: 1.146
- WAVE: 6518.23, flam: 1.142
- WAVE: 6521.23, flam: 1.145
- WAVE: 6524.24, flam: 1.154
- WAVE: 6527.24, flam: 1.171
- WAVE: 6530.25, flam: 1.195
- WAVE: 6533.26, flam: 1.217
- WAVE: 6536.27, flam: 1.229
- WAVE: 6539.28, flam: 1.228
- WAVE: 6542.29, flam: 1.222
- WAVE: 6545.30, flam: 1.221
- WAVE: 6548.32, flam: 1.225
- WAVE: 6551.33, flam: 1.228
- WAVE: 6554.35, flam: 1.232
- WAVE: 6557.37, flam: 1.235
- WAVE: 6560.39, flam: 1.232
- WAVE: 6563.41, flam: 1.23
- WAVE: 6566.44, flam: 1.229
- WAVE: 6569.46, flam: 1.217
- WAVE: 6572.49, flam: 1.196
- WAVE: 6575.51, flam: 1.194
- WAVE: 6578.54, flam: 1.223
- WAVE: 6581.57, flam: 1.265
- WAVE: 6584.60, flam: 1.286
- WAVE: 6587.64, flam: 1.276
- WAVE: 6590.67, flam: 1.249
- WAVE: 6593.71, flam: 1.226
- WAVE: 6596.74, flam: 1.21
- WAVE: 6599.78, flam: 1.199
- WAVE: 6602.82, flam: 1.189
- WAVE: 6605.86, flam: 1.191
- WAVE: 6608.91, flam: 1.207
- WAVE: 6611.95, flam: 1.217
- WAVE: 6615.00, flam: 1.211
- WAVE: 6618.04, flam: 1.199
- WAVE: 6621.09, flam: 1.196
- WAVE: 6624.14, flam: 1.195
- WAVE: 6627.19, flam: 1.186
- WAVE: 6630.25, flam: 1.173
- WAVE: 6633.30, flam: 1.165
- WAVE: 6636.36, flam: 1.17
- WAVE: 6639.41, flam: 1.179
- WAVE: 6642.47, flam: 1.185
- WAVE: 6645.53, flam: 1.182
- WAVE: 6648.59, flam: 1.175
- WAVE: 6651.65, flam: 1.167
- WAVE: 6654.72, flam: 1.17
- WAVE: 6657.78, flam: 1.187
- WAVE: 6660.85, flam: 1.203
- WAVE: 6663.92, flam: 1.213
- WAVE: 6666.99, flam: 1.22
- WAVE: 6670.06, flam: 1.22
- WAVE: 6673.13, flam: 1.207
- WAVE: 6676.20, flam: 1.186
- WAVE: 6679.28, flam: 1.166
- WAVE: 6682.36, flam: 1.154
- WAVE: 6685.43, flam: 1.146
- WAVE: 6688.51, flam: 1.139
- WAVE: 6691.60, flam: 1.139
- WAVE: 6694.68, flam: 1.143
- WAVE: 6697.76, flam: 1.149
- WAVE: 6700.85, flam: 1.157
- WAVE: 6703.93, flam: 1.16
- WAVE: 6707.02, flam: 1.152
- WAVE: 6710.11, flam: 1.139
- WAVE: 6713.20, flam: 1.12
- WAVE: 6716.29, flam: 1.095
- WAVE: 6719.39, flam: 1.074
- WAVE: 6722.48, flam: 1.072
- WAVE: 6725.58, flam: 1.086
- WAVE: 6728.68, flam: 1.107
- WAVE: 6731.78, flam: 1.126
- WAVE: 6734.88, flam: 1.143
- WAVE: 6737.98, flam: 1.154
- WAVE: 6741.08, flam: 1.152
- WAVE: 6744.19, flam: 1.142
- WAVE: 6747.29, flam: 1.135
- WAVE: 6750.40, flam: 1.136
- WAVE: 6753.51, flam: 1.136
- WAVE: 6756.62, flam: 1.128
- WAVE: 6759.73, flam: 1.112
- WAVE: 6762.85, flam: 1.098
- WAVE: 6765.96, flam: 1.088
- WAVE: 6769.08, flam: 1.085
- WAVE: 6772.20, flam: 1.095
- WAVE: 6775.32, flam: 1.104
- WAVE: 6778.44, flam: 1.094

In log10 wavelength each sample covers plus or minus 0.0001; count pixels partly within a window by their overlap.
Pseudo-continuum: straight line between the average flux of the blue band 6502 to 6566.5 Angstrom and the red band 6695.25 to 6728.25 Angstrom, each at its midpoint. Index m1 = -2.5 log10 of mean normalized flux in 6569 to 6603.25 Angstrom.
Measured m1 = -0.051 mag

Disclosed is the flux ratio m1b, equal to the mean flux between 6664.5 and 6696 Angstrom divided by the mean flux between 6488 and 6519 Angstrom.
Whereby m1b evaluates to 1.03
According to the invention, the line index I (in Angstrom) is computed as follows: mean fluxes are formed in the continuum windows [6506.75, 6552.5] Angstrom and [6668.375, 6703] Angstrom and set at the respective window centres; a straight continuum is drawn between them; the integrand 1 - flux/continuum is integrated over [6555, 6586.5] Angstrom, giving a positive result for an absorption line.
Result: -1.3 Angstrom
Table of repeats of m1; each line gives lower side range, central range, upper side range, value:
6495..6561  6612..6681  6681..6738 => -0.04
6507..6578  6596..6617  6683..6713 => -0.02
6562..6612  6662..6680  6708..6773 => -0.04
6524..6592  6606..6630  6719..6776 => -0.01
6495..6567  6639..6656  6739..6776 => -0.02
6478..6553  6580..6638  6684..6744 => -0.05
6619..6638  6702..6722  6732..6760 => 0.03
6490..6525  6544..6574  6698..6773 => -0.08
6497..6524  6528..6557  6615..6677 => -0.06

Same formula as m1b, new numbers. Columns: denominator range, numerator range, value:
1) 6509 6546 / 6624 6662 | 1.00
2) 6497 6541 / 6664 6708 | 1.00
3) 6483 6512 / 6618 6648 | 1.02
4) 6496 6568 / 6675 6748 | 0.96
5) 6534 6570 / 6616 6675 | 0.97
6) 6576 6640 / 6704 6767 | 0.93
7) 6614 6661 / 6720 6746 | 0.95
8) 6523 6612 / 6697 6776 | 0.92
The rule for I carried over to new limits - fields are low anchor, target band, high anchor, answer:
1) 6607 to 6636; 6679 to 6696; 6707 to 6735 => -0.2 Angstrom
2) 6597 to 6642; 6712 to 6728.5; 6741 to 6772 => 0.7 Angstrom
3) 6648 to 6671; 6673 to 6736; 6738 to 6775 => 1.4 Angstrom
